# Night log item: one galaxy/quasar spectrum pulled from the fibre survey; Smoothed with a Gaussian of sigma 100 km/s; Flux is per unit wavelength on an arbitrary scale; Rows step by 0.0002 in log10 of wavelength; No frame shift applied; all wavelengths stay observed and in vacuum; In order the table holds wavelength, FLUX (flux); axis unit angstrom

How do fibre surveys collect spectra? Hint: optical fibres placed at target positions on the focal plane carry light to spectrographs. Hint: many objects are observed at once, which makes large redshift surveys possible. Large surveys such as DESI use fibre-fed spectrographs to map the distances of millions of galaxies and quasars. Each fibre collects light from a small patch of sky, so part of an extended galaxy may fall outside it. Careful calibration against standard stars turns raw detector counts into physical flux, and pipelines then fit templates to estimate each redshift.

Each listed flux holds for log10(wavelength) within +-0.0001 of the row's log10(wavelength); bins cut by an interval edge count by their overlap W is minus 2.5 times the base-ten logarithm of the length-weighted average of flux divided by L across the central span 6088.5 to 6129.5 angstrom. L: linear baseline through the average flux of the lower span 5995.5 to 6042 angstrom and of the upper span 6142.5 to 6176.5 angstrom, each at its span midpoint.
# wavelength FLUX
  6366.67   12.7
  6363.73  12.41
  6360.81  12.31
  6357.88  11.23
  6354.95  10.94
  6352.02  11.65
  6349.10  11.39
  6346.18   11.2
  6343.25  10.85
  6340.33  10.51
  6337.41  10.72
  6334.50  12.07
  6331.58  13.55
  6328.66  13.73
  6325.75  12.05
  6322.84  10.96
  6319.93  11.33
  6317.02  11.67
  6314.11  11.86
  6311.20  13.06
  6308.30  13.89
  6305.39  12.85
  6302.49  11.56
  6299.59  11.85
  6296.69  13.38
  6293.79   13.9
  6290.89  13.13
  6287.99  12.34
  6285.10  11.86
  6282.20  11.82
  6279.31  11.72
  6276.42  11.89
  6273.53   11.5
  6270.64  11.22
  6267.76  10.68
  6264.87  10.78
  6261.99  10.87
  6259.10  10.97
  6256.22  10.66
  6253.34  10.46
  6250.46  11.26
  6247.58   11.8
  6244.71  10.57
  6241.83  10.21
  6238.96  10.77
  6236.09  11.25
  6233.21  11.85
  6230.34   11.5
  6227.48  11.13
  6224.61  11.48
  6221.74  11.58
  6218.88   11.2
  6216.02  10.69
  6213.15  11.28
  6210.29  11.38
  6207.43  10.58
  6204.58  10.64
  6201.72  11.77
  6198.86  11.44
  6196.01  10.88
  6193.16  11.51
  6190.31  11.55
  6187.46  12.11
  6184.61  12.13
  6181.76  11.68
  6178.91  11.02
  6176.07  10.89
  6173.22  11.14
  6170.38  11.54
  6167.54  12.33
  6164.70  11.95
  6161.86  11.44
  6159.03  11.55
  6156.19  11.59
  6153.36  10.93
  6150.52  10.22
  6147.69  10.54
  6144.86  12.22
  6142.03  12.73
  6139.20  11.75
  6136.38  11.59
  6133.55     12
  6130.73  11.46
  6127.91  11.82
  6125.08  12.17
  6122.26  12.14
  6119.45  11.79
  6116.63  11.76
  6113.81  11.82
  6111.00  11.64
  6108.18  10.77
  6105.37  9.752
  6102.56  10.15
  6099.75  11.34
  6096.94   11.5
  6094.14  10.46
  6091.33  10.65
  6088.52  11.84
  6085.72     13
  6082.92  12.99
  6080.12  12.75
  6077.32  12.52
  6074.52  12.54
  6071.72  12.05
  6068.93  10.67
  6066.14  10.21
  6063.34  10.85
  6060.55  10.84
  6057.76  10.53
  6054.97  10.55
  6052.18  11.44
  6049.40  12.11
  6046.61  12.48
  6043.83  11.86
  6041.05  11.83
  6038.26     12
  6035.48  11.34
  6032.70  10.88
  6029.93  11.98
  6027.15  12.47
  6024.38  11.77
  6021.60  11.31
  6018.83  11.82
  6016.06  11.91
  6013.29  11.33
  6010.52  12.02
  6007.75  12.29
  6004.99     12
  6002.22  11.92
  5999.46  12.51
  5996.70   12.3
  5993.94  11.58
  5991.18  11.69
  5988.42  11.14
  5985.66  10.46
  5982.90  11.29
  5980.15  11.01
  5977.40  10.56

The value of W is 0.03 mag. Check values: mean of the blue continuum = 11.9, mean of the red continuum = 11.4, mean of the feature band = 11.3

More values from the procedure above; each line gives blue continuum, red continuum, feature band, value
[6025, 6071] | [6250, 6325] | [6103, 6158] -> 0.01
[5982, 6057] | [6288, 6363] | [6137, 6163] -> 0.04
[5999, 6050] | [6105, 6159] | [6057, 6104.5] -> 0.02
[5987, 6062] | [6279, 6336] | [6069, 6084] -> -0.05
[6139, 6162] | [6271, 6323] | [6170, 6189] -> 0.01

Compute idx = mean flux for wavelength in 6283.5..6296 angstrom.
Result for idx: 12.8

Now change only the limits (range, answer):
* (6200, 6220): 11.1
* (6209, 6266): 11.1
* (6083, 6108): 11.2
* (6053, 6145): 11.5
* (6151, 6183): 11.4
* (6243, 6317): 11.8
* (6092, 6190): 11.5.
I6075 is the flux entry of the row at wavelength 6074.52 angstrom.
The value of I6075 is 12.54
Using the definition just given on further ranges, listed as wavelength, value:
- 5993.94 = 11.58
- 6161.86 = 11.44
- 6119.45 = 11.79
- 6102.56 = 10.15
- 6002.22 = 11.92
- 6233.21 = 11.85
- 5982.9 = 11.29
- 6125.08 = 12.17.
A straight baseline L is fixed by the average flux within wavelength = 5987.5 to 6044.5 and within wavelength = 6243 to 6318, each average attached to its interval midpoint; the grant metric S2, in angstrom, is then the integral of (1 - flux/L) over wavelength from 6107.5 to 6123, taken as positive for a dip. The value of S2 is 0.19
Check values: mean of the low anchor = 11.8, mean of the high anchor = 11.8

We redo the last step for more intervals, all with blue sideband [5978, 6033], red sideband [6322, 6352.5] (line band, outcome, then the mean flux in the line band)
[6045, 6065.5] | 0.8 angstrom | 11.2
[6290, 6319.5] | -2.4 angstrom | 12.7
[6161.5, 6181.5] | 0.4 angstrom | 11.5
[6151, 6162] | 0.4 angstrom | 11.3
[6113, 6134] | -0.3 angstrom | 11.9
